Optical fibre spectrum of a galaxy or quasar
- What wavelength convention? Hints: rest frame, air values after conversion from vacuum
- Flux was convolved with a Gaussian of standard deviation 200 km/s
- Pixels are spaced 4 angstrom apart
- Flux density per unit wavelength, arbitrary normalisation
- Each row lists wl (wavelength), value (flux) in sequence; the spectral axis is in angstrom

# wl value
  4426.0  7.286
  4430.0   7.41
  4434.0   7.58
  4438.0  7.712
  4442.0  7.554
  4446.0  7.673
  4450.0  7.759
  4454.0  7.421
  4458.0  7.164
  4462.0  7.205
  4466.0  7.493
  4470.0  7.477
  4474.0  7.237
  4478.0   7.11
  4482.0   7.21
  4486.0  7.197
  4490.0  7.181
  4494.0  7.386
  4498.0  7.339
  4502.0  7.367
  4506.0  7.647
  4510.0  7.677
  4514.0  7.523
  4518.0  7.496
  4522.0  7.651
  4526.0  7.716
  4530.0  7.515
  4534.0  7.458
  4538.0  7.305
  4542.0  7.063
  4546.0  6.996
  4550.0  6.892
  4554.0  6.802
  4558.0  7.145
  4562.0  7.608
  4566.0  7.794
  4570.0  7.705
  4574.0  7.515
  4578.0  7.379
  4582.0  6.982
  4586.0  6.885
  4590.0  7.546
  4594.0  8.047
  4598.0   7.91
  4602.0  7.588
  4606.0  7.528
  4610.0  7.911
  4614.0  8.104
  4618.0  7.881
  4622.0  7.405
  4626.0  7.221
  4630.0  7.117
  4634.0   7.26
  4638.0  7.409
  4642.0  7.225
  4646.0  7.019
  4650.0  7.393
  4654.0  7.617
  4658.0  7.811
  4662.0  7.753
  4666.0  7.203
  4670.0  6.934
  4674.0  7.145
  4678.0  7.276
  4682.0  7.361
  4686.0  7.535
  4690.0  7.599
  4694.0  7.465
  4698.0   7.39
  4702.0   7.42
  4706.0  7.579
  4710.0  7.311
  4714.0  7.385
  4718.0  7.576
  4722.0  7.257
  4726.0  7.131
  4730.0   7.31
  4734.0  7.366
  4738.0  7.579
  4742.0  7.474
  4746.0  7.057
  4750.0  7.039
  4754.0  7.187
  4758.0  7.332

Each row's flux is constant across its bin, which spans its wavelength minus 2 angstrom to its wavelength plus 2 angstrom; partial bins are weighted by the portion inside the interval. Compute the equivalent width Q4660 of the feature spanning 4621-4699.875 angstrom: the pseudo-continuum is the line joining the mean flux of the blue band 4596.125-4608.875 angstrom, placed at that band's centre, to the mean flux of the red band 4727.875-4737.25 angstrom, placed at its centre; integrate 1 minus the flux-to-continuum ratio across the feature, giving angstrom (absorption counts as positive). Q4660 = 2.0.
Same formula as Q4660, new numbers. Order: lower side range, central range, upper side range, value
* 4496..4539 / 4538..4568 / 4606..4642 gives 1.31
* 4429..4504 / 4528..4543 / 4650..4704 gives 0.10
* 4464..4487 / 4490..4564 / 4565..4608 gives 0.39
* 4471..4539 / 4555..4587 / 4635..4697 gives 0.12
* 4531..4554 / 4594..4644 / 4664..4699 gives -2.30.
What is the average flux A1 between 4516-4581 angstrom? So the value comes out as 7.37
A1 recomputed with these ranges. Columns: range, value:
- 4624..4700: 7.35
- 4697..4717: 7.43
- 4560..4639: 7.54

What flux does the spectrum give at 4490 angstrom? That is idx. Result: 7.181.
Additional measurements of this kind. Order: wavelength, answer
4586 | 6.885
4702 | 7.42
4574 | 7.515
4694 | 7.465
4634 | 7.26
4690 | 7.599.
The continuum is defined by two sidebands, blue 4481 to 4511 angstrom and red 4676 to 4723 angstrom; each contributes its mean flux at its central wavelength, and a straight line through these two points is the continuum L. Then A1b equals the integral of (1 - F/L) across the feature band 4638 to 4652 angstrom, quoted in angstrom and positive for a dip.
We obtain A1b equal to 0.3 angstrom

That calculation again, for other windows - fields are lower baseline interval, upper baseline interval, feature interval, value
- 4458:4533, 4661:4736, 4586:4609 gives -0.9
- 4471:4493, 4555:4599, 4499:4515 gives -0.6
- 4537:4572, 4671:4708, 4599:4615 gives -1.0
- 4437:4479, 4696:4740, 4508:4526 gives -0.4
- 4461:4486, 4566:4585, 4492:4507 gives -0.2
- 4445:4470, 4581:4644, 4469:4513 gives 0.7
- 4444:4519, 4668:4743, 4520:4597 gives 0.1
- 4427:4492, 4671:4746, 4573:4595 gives 0.1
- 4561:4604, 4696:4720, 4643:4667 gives 0.1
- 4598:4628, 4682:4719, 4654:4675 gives 0.4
